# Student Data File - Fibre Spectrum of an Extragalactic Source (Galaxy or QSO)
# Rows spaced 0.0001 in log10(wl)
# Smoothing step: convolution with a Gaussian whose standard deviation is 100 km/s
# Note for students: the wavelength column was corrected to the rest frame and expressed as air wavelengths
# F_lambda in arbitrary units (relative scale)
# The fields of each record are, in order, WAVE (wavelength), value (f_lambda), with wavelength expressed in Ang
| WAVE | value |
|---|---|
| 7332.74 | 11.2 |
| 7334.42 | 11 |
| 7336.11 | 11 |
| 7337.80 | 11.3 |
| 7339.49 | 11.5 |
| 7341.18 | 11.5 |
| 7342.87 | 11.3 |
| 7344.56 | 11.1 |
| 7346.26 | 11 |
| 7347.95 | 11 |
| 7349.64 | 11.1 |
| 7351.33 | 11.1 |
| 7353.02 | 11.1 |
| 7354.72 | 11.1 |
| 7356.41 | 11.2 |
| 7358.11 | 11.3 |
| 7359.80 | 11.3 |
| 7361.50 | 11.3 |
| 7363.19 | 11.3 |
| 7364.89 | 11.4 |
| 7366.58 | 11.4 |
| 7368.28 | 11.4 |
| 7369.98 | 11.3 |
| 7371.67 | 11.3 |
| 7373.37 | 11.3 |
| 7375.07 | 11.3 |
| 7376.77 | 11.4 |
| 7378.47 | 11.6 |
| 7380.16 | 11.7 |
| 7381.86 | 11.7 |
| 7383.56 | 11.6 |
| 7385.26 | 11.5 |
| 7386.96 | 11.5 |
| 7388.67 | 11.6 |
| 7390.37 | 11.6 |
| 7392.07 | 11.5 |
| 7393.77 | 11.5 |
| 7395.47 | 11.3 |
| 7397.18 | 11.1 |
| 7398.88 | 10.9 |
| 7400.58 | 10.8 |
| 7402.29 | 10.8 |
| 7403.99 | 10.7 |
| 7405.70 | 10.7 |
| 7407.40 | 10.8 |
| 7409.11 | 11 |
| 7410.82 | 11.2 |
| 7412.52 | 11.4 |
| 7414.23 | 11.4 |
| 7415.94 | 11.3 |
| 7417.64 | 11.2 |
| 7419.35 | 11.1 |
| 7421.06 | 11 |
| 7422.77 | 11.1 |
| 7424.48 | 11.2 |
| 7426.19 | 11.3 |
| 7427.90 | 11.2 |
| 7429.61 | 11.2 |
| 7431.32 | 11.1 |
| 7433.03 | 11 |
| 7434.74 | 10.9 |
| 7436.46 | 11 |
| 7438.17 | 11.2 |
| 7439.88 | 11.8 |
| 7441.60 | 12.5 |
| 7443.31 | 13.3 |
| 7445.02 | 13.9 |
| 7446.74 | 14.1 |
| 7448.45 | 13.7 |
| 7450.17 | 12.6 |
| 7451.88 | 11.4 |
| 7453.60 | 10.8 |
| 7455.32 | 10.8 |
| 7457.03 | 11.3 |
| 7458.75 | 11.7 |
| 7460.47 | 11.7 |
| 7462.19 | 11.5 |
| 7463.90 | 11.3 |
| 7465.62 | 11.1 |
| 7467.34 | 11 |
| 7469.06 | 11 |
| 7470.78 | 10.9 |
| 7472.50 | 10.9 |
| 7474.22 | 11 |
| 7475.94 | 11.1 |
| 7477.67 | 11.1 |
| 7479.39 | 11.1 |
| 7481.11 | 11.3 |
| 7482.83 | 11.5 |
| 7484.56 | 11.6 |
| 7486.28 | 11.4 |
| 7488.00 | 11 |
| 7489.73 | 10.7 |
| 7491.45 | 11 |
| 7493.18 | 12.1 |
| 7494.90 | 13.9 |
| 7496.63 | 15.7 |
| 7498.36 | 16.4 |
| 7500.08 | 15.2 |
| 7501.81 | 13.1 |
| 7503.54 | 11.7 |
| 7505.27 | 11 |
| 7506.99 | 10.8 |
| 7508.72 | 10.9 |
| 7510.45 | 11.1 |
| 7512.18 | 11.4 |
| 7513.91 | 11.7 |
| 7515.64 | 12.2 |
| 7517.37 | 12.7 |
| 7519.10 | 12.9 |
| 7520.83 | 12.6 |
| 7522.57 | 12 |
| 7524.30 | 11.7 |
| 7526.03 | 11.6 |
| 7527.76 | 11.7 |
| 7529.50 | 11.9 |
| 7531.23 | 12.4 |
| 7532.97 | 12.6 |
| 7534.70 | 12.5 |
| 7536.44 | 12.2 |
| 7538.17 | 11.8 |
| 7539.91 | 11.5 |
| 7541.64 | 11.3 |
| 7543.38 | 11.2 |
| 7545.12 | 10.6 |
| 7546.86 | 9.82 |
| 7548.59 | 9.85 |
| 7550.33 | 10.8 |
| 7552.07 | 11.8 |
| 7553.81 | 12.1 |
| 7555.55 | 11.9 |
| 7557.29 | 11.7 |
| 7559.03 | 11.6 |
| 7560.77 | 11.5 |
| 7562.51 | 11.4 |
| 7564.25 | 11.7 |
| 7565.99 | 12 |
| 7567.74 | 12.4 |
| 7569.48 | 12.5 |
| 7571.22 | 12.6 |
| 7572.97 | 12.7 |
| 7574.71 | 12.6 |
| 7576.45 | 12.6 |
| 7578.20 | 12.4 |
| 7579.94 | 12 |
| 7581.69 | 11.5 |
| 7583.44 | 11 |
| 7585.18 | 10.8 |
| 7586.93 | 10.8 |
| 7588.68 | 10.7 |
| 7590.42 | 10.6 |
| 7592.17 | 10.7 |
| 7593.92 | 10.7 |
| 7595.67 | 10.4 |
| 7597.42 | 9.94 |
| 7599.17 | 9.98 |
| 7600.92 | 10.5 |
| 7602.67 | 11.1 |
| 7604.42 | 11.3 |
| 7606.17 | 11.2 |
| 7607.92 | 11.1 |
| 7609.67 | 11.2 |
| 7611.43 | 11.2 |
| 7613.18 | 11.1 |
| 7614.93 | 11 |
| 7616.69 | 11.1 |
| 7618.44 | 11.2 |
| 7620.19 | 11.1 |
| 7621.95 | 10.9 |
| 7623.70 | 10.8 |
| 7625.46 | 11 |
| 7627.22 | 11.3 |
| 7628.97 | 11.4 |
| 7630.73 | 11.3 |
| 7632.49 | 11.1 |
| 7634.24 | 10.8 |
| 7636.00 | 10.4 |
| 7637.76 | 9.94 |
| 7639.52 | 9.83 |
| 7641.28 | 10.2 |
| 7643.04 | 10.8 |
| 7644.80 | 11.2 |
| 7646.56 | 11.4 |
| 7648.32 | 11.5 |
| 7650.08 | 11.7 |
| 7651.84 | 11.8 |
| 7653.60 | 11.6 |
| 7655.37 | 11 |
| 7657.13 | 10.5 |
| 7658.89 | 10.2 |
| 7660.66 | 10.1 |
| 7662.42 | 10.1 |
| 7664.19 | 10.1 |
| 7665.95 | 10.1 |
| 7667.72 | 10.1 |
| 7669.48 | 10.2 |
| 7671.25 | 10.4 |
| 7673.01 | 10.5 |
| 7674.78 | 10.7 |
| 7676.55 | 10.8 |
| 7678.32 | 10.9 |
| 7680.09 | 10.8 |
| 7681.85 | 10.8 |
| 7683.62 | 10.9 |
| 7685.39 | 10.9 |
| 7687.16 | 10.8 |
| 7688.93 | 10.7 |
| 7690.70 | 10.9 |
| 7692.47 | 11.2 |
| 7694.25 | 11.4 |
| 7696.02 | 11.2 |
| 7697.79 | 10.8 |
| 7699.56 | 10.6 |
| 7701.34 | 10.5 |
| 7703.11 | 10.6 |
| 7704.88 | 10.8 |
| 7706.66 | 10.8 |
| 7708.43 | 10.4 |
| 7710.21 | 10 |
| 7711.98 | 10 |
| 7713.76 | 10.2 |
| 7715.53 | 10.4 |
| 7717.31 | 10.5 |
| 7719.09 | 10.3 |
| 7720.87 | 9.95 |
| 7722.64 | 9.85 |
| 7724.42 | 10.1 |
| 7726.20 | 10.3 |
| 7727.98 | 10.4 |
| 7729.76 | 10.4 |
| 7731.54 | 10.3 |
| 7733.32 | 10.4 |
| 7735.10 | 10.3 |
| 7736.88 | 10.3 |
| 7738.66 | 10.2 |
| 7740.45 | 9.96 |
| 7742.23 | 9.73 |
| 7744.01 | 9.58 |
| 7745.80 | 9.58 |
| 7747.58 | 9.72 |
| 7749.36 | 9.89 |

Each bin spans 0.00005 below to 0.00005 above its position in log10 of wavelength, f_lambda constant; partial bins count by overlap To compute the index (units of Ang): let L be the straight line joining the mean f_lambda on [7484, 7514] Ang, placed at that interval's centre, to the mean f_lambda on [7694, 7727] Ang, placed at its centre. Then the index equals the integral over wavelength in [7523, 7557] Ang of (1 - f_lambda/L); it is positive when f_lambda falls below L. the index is 1.1 Ang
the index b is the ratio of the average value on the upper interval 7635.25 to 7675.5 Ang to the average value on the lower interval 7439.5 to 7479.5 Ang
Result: 0.90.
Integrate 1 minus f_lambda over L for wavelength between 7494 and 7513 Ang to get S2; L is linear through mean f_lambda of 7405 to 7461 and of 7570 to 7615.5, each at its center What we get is -2.3 Ang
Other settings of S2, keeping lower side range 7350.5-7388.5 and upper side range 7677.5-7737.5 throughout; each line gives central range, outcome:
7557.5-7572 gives -1.40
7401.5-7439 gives 0.55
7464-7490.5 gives -0.03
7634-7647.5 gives 0.19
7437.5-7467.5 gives -2.26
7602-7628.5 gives -0.83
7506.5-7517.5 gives -0.47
